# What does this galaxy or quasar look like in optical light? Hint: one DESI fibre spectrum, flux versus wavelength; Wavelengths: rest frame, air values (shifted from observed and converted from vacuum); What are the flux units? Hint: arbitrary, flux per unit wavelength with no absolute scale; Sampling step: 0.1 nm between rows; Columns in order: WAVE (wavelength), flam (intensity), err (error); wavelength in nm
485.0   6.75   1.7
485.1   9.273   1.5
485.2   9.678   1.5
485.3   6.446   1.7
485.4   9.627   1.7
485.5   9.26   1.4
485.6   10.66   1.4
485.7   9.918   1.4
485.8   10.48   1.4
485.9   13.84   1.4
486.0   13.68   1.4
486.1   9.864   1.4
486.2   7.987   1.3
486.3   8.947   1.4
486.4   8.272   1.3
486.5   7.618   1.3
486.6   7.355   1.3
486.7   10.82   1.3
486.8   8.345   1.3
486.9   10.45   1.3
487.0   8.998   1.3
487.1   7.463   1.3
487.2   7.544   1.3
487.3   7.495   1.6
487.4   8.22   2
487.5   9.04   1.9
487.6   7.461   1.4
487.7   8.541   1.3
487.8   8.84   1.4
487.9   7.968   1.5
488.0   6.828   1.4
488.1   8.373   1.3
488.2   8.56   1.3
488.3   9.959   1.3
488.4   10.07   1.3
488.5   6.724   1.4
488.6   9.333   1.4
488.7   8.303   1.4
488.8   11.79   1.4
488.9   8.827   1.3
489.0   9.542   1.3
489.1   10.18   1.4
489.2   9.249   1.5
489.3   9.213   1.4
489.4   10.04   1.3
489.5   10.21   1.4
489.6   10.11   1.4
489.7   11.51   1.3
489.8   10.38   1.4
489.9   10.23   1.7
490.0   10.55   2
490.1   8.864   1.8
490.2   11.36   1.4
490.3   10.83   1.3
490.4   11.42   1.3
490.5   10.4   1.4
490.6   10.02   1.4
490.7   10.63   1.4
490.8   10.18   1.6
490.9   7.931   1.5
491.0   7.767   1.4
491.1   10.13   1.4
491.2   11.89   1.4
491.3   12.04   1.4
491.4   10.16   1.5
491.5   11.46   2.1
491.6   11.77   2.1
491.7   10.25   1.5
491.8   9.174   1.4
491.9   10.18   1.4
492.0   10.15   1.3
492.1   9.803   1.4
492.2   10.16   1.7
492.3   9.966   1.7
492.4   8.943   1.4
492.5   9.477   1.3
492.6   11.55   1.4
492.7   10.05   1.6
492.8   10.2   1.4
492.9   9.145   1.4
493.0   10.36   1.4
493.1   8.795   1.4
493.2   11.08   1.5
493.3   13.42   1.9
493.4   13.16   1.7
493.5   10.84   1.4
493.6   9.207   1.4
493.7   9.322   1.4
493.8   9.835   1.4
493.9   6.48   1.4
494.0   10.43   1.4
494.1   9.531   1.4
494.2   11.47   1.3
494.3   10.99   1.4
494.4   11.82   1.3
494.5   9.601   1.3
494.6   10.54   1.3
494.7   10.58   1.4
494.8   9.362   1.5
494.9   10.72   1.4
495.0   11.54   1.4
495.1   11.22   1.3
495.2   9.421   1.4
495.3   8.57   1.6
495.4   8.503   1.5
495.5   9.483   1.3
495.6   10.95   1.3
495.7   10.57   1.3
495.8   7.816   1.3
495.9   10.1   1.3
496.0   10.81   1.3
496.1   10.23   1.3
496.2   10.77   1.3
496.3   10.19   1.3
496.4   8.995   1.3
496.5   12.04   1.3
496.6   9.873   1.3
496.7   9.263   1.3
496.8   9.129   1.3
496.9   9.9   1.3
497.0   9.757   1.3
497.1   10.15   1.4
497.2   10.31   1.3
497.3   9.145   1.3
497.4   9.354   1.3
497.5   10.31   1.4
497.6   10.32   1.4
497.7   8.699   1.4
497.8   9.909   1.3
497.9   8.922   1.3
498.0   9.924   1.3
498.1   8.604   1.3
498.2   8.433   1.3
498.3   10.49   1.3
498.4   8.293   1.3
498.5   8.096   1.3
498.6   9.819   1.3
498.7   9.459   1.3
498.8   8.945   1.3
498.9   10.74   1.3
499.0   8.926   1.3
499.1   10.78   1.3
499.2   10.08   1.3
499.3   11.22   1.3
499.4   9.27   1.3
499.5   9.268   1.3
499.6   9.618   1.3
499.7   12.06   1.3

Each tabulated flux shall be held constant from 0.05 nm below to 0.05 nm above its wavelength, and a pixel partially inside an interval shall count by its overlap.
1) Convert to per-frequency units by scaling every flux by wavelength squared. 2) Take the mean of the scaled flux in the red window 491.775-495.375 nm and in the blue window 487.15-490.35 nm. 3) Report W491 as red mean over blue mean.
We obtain 1.12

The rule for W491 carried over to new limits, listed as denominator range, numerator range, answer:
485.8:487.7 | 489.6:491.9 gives 1.16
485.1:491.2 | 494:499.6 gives 1.09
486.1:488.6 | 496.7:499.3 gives 1.18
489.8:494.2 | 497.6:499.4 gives 0.95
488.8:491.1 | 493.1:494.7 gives 1.06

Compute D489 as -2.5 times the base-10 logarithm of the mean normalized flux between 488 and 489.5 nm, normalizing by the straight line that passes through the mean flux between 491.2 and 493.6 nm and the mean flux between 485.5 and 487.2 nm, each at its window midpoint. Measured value 0.08 mag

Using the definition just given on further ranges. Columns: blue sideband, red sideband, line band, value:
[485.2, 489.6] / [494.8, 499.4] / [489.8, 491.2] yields -0.085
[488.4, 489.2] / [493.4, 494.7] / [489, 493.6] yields -0.067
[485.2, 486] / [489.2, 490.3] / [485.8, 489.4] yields 0.133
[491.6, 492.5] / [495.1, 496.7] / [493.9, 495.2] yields -0.057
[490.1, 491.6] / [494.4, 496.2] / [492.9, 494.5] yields -0.019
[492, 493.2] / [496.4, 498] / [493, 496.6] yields -0.041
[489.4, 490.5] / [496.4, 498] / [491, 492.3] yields -0.012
